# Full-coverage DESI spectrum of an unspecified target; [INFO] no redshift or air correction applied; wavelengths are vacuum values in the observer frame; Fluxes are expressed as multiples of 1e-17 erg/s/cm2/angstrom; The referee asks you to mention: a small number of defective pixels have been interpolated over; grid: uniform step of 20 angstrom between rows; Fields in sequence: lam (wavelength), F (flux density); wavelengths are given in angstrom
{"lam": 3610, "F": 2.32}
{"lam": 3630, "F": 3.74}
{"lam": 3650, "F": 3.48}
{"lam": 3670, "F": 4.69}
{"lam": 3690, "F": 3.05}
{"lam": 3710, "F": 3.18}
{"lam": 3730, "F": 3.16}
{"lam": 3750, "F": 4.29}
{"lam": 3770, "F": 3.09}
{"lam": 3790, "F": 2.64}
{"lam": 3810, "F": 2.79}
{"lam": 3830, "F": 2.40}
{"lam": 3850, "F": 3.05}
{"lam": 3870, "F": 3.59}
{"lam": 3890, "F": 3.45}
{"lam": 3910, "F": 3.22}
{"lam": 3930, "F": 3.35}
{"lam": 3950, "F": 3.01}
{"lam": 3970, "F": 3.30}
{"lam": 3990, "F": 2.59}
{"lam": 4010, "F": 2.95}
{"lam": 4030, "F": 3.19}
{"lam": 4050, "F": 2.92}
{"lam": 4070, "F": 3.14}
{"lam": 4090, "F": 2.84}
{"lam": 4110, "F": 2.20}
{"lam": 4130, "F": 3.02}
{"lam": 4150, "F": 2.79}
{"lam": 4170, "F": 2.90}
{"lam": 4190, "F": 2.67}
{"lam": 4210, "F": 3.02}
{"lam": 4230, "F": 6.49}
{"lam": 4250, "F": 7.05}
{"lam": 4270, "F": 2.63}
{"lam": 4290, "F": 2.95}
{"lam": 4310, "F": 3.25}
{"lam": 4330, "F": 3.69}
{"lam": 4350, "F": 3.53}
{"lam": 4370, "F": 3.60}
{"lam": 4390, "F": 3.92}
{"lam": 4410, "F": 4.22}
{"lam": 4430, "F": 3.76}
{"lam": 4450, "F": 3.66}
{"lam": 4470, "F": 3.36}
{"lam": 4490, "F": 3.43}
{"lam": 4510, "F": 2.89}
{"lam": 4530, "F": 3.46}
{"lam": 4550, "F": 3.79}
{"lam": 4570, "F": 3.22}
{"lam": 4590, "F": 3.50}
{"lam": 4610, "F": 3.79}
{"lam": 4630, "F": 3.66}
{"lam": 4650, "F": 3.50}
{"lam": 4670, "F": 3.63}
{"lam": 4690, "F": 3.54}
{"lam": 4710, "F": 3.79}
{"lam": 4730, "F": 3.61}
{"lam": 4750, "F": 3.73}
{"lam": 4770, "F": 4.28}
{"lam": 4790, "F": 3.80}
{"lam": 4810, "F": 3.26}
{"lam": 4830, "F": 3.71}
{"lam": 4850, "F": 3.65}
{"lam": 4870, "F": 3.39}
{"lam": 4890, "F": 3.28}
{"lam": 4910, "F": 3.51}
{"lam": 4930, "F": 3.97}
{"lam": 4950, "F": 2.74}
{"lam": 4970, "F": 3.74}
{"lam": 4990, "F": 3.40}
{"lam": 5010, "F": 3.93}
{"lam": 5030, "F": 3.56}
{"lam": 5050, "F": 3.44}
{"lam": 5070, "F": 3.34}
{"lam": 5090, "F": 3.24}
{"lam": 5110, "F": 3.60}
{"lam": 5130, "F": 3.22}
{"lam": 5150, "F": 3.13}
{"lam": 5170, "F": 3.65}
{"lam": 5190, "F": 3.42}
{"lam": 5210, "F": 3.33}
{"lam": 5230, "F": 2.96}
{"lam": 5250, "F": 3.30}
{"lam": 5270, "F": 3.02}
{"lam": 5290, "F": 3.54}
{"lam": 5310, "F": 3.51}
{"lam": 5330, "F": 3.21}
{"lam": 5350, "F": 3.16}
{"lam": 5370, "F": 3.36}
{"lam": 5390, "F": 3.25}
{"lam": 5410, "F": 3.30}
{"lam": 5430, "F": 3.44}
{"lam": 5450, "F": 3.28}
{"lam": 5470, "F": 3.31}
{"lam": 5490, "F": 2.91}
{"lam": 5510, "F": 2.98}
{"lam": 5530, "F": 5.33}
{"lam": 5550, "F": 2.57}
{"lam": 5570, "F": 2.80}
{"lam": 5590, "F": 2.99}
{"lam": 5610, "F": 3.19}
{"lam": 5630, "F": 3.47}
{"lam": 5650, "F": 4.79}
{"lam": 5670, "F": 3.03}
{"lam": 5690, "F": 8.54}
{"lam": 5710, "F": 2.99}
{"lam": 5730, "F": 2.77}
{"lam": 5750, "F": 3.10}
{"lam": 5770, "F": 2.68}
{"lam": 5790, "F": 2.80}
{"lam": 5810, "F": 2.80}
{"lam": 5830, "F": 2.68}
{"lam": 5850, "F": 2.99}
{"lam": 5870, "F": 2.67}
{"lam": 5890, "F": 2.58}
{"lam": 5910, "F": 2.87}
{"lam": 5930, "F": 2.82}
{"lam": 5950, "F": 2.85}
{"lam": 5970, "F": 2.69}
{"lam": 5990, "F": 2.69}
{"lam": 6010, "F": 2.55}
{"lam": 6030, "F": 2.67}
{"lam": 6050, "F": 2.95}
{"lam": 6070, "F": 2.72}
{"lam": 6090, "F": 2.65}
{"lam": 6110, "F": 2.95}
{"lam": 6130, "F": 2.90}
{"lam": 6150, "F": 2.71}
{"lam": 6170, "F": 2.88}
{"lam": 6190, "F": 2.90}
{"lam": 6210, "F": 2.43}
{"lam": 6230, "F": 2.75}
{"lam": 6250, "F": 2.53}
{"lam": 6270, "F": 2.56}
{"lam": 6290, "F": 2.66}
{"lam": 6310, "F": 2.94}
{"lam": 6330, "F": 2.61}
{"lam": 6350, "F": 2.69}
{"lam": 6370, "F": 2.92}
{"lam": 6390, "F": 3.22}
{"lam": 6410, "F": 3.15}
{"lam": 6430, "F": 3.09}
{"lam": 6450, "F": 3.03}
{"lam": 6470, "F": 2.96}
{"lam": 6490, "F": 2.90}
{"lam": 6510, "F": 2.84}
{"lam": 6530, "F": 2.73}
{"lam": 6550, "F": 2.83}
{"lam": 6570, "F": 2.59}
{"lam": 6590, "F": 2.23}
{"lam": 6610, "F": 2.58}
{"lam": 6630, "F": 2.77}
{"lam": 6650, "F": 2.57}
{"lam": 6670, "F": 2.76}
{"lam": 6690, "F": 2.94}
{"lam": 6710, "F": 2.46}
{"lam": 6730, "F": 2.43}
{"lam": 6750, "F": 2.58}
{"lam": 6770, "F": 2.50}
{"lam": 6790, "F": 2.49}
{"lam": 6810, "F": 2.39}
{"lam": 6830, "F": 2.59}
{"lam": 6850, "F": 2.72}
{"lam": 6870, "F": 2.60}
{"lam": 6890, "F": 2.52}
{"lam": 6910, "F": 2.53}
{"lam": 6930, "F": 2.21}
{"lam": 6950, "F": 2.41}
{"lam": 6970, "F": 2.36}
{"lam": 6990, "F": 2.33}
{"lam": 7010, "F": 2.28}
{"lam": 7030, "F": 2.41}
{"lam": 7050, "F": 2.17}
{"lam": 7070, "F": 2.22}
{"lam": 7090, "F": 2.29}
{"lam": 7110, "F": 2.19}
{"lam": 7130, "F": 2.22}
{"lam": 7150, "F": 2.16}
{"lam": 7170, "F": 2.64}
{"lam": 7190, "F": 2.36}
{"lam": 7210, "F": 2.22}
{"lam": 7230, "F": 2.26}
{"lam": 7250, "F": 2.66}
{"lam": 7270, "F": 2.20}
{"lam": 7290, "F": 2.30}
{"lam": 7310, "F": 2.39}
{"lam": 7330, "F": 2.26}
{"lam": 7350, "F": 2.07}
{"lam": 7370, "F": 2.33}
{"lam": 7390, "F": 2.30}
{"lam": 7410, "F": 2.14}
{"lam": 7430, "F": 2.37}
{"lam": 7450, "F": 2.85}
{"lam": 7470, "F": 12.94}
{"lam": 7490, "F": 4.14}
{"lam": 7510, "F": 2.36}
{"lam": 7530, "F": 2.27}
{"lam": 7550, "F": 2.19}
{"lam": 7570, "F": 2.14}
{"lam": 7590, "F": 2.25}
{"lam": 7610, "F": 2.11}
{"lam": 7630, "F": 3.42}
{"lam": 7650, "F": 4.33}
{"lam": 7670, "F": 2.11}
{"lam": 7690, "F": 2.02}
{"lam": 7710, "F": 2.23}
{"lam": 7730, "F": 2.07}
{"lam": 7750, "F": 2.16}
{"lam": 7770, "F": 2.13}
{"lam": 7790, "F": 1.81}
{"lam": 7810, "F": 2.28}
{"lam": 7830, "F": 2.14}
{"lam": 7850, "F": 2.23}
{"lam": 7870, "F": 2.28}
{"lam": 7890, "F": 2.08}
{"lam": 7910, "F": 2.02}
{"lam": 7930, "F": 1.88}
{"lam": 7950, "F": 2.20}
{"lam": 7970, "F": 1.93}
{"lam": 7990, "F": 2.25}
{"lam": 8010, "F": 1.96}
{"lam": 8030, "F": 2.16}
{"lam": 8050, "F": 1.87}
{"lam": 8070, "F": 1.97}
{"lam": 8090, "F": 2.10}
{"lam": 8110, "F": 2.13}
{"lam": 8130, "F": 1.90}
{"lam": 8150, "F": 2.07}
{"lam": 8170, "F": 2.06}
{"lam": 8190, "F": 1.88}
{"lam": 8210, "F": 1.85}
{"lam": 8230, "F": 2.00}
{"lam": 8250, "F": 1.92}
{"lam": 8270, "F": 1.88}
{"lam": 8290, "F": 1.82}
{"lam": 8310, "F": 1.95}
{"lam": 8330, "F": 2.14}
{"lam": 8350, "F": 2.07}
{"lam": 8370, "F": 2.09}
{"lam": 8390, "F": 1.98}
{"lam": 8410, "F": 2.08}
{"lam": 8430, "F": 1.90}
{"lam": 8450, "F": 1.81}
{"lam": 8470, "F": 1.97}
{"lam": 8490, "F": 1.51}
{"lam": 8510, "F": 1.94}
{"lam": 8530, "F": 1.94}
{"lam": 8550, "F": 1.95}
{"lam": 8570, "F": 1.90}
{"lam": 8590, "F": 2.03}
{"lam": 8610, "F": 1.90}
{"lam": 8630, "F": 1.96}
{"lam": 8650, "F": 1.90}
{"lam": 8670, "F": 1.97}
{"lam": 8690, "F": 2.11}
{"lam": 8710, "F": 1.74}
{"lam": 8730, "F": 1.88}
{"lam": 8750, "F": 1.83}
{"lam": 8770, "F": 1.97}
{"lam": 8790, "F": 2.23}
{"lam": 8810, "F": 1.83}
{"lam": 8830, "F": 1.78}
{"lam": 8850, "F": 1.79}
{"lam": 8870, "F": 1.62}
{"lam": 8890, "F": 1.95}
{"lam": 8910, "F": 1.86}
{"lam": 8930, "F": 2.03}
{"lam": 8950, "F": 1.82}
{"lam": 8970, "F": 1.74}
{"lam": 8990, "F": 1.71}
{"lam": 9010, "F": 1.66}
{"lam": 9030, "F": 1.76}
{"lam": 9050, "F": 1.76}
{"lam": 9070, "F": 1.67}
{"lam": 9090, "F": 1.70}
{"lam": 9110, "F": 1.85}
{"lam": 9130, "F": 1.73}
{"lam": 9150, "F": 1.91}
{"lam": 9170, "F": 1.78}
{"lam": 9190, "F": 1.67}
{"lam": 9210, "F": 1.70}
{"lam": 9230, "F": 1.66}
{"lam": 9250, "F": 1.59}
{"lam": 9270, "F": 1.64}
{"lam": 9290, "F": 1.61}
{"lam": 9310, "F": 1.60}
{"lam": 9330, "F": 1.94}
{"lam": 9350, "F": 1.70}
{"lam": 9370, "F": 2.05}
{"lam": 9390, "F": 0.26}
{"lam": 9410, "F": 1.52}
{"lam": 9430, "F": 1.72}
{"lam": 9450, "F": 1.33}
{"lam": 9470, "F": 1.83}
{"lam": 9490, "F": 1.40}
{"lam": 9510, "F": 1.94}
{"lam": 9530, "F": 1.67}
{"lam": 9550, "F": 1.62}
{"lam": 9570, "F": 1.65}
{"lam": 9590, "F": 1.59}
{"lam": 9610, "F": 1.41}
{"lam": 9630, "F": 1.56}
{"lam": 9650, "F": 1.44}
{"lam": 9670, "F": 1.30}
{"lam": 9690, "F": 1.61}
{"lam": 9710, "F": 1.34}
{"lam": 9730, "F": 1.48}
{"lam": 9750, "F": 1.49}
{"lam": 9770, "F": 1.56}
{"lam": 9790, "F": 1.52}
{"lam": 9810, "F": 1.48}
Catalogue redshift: 0.137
